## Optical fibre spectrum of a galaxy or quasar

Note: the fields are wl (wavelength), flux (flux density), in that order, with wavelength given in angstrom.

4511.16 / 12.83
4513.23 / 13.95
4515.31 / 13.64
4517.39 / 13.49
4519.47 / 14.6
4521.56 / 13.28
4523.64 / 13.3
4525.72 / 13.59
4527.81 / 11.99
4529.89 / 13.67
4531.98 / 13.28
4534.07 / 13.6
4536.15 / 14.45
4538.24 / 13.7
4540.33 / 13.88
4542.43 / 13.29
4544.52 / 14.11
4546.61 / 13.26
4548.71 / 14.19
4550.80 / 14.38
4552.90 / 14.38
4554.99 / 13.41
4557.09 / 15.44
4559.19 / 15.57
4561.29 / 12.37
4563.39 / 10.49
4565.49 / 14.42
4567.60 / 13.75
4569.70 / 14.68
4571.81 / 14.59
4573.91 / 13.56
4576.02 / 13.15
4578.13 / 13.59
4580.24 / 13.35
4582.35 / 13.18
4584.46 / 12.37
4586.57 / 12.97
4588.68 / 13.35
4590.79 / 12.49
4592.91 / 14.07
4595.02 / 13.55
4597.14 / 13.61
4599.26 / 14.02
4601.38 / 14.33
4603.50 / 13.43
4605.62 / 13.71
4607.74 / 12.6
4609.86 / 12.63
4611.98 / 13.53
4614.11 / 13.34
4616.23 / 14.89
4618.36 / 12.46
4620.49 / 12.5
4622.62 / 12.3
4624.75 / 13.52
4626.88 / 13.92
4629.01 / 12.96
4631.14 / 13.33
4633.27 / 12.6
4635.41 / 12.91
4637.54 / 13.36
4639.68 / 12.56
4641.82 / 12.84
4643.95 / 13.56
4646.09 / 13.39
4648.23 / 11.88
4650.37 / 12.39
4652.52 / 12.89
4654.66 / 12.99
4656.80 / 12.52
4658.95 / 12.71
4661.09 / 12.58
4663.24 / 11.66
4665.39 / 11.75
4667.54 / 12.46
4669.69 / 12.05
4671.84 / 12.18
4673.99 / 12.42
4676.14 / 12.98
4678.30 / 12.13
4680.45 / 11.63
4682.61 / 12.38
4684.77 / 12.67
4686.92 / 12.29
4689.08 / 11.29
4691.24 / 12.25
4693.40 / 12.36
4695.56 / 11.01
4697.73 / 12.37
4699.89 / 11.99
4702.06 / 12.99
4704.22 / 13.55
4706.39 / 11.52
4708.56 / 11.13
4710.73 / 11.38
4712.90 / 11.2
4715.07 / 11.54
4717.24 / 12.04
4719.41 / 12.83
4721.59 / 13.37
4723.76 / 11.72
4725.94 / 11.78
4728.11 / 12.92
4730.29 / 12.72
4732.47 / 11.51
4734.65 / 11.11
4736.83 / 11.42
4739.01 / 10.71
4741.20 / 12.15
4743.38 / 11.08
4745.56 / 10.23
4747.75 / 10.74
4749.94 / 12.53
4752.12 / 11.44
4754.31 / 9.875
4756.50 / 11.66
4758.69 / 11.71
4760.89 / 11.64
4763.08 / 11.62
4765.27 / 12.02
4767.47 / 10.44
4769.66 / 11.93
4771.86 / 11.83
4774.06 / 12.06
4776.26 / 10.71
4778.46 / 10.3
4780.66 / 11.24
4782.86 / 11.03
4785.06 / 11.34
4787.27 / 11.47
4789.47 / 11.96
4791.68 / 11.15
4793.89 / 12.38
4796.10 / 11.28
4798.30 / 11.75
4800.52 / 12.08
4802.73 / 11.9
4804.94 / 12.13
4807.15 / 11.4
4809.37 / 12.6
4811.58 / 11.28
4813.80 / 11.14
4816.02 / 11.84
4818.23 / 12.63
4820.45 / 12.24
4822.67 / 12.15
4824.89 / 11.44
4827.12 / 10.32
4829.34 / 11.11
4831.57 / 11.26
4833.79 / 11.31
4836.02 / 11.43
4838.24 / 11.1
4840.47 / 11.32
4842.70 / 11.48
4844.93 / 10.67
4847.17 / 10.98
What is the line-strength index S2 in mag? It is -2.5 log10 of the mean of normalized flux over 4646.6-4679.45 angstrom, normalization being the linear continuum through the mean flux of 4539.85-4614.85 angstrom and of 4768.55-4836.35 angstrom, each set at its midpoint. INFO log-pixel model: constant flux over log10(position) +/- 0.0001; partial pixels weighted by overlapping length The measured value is 0.037 mag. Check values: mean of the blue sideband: 13.6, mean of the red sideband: 11.6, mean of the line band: 12.4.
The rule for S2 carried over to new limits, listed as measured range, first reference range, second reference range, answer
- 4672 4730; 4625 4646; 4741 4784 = 0.00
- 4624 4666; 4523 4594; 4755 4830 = 0.00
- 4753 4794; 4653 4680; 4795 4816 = 0.05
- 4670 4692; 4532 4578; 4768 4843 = 0.04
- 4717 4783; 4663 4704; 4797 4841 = 0.03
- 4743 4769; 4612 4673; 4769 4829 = 0.06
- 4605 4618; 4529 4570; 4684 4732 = -0.02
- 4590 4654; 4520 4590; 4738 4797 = -0.02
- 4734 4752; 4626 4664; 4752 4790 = 0.04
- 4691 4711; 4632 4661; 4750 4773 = 0.01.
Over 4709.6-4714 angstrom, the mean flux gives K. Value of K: 11.3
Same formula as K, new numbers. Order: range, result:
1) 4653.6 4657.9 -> 12.8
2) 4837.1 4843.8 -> 11.3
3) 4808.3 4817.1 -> 11.7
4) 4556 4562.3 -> 14.5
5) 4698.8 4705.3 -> 12.9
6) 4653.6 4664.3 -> 12.5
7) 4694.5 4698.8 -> 11.7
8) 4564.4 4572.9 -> 14.3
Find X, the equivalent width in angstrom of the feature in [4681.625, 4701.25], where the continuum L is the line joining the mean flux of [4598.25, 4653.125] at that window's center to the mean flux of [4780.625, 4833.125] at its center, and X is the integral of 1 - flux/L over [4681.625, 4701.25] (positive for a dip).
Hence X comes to 0.8 angstrom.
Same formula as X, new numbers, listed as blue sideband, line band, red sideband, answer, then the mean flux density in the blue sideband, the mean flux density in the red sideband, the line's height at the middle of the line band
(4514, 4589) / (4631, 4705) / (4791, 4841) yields 1.6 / 13.6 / 11.6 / 12.7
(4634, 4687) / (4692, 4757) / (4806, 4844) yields 2.0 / 12.5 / 11.5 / 12.1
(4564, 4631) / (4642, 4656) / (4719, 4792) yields 0.0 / 13.4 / 11.5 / 12.8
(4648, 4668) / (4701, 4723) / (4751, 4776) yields -0.4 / 12.4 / 11.5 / 11.9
